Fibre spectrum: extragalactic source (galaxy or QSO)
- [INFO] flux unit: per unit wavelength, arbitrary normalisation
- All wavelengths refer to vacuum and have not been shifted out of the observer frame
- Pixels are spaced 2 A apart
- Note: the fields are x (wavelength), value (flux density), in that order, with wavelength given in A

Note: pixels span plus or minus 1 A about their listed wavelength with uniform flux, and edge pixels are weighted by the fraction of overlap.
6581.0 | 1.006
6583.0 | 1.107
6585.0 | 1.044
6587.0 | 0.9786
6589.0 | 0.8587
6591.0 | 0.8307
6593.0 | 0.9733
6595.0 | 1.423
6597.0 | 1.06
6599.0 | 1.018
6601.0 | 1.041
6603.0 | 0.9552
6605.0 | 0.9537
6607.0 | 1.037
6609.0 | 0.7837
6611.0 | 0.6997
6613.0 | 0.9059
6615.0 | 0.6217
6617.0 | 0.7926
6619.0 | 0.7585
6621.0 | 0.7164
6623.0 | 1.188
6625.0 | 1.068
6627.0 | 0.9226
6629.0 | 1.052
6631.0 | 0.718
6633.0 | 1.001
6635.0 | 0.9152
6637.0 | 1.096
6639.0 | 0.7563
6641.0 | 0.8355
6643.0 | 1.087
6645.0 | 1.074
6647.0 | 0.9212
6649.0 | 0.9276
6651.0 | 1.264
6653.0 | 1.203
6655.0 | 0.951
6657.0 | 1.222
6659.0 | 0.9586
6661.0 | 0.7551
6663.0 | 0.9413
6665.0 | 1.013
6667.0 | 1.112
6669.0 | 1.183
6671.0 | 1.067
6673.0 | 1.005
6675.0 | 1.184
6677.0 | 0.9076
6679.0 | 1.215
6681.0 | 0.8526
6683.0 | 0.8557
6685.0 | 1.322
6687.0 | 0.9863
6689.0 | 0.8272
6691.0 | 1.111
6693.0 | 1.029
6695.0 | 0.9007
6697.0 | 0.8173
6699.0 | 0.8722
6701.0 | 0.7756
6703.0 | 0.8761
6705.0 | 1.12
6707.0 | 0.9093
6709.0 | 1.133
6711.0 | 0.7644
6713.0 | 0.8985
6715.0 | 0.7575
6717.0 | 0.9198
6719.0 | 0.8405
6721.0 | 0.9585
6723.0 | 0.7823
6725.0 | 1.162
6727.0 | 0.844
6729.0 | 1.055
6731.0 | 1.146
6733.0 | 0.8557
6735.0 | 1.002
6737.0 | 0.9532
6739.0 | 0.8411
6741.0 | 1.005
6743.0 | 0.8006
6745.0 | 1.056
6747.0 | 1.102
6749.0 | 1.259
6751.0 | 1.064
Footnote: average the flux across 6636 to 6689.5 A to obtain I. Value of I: 1.02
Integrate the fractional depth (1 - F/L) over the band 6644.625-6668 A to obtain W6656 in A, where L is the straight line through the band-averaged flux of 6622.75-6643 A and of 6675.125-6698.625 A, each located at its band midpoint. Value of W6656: -1.4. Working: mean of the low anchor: 0.953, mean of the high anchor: 0.989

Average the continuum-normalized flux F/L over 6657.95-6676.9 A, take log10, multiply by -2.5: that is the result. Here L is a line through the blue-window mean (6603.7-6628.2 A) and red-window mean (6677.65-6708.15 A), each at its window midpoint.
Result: -0.09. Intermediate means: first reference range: 0.873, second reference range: 0.965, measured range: 1.02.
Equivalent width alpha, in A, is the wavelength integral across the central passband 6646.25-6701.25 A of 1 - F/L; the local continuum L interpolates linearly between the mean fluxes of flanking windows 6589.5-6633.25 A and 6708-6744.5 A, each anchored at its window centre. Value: -4.69 A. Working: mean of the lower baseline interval 0.931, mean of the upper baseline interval 0.931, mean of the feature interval 1.01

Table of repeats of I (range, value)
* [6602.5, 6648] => 0.906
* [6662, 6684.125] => 1.03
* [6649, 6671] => 1.05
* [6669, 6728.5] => 0.96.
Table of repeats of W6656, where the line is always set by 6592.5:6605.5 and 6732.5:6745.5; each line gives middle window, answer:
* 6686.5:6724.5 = 2.0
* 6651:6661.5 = -0.4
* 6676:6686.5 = -0.5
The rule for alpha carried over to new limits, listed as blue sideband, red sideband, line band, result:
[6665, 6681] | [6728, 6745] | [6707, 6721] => 1.55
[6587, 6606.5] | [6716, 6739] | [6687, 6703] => 0.97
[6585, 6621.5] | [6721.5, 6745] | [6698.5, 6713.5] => 0.41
